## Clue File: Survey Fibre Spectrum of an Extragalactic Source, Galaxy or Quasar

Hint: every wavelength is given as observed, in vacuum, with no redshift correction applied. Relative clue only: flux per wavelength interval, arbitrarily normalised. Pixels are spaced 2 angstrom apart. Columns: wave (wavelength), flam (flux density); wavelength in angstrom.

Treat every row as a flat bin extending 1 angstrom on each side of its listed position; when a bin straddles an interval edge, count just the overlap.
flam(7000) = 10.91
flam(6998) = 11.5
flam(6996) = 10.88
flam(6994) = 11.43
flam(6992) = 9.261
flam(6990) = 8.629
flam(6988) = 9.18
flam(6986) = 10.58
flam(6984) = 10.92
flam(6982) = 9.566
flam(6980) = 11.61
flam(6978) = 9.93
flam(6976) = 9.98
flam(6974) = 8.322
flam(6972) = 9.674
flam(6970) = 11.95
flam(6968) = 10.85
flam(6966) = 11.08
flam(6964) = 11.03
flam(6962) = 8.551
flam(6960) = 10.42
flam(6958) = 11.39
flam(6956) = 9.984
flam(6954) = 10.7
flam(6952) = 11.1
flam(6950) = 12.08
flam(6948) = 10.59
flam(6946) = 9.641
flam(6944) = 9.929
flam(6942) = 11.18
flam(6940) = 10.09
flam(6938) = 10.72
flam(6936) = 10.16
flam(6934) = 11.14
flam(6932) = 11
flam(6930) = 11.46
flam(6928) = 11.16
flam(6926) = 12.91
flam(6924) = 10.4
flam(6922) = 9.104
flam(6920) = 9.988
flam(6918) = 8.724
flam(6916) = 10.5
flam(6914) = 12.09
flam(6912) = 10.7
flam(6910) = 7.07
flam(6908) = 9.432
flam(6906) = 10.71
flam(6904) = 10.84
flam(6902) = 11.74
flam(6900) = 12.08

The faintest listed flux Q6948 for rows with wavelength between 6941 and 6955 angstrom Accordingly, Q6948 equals 9.641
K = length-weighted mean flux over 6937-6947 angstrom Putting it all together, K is 10.3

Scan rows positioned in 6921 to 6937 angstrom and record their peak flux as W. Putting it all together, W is 12.91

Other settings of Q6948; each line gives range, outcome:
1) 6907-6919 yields 7.07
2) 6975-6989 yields 9.18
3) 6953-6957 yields 9.984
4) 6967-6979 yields 8.322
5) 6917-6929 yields 8.724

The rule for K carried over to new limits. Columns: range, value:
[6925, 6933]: 11.6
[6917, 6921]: 9.36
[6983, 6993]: 9.71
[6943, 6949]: 10.1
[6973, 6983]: 9.88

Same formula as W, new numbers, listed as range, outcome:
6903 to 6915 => 12.09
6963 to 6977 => 11.95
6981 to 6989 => 10.92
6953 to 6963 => 11.39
